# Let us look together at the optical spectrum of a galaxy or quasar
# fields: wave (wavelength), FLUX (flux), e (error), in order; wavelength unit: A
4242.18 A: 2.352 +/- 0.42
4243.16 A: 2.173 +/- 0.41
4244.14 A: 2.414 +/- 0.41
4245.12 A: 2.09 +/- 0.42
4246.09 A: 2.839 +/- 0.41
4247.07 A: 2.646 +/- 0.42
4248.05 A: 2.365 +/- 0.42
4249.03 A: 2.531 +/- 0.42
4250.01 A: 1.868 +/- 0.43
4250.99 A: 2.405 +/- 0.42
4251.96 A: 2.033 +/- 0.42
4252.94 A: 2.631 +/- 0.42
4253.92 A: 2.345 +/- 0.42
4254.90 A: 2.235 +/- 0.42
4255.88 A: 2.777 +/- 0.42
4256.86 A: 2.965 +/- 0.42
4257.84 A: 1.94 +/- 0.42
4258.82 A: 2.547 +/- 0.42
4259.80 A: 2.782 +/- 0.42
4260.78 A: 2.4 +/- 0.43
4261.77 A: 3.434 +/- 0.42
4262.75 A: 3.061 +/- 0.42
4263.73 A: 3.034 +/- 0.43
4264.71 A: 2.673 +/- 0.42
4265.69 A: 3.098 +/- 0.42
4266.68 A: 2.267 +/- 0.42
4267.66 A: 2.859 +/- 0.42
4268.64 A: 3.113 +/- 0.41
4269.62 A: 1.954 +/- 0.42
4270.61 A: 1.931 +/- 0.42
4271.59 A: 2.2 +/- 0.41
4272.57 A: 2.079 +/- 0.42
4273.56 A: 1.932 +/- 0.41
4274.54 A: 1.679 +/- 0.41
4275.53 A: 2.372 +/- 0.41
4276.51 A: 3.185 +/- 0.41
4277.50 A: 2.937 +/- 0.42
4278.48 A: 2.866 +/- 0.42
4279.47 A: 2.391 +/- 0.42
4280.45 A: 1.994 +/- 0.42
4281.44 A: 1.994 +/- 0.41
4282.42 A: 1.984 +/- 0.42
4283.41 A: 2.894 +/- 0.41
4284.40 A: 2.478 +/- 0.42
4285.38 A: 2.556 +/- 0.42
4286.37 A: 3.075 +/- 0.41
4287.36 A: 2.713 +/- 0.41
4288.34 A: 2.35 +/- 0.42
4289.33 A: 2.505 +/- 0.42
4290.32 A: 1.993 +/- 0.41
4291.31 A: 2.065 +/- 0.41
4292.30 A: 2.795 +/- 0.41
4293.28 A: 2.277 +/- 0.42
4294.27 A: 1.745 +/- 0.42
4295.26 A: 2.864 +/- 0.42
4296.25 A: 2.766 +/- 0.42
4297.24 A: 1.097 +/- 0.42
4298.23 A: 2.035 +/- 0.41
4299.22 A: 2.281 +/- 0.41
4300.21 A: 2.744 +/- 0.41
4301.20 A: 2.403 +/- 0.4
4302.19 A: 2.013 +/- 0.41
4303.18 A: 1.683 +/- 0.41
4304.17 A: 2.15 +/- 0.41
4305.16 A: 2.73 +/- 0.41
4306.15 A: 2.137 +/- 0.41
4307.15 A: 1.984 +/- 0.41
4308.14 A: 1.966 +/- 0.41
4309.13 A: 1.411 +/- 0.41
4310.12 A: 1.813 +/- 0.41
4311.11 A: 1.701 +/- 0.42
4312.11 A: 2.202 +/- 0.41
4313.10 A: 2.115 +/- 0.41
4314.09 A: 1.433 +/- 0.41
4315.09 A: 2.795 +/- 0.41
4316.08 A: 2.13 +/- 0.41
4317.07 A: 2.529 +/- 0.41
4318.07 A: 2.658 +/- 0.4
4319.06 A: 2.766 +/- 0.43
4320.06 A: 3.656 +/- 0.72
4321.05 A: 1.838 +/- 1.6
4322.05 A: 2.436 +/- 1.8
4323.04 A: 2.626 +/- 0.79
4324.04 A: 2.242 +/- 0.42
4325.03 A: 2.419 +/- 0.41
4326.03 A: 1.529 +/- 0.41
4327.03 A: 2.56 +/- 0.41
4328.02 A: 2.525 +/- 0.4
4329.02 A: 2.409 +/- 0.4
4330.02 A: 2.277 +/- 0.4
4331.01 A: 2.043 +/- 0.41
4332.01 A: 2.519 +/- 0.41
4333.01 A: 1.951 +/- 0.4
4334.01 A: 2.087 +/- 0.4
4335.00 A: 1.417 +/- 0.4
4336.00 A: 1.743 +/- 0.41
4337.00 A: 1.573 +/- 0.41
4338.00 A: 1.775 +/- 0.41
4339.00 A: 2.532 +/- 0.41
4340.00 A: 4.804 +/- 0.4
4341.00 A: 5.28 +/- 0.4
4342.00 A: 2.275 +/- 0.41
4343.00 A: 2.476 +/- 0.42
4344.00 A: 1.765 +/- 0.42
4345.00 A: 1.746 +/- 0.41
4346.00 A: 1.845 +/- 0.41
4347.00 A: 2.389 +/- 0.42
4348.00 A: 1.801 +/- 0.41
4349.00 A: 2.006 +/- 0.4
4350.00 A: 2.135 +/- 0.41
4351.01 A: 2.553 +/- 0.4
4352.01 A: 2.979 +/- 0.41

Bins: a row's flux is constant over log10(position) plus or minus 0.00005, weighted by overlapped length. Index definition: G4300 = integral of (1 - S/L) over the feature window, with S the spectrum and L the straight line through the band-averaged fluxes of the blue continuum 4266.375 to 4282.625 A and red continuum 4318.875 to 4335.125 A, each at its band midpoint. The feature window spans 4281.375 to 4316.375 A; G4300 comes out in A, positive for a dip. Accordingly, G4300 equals 1.7 A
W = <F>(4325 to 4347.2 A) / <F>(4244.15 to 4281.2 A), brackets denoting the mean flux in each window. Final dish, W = 0.94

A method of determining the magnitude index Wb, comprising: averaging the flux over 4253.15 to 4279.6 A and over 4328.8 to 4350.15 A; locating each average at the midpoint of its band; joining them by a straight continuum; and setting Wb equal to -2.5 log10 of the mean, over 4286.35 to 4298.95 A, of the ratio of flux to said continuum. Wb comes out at 0.08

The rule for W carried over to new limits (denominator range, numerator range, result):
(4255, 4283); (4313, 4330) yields 0.95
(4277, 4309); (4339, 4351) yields 1.12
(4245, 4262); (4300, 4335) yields 0.90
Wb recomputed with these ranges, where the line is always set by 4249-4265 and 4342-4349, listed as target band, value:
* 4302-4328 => -0.007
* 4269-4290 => 0.019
